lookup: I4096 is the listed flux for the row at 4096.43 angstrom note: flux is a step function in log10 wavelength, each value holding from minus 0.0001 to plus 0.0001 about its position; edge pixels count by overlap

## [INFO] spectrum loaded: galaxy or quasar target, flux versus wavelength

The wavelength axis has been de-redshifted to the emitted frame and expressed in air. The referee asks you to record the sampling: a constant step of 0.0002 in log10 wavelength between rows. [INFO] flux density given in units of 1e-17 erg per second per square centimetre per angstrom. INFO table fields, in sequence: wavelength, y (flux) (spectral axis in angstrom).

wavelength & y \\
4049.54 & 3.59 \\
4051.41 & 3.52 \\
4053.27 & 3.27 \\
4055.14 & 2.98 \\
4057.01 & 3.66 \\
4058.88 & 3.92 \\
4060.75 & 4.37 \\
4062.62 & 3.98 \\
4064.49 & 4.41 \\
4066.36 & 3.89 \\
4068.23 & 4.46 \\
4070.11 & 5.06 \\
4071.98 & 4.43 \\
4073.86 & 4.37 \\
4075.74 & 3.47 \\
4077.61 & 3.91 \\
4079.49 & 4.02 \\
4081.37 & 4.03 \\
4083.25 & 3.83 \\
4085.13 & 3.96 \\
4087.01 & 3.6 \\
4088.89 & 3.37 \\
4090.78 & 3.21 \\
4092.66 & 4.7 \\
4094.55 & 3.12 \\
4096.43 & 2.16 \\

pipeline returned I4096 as 2.16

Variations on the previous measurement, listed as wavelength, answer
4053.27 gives 3.27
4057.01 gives 3.66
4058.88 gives 3.92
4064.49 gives 4.41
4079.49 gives 4.02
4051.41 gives 3.52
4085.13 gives 3.96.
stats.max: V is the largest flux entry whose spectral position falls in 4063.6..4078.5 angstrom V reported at 5.06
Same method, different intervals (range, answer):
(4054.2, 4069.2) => 4.46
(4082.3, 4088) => 3.96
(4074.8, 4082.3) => 4.03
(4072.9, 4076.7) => 4.37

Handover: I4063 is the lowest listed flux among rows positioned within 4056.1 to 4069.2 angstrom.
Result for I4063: 3.66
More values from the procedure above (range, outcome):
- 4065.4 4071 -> 3.89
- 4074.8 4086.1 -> 3.47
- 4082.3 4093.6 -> 3.21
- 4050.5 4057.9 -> 2.98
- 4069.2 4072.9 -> 4.43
